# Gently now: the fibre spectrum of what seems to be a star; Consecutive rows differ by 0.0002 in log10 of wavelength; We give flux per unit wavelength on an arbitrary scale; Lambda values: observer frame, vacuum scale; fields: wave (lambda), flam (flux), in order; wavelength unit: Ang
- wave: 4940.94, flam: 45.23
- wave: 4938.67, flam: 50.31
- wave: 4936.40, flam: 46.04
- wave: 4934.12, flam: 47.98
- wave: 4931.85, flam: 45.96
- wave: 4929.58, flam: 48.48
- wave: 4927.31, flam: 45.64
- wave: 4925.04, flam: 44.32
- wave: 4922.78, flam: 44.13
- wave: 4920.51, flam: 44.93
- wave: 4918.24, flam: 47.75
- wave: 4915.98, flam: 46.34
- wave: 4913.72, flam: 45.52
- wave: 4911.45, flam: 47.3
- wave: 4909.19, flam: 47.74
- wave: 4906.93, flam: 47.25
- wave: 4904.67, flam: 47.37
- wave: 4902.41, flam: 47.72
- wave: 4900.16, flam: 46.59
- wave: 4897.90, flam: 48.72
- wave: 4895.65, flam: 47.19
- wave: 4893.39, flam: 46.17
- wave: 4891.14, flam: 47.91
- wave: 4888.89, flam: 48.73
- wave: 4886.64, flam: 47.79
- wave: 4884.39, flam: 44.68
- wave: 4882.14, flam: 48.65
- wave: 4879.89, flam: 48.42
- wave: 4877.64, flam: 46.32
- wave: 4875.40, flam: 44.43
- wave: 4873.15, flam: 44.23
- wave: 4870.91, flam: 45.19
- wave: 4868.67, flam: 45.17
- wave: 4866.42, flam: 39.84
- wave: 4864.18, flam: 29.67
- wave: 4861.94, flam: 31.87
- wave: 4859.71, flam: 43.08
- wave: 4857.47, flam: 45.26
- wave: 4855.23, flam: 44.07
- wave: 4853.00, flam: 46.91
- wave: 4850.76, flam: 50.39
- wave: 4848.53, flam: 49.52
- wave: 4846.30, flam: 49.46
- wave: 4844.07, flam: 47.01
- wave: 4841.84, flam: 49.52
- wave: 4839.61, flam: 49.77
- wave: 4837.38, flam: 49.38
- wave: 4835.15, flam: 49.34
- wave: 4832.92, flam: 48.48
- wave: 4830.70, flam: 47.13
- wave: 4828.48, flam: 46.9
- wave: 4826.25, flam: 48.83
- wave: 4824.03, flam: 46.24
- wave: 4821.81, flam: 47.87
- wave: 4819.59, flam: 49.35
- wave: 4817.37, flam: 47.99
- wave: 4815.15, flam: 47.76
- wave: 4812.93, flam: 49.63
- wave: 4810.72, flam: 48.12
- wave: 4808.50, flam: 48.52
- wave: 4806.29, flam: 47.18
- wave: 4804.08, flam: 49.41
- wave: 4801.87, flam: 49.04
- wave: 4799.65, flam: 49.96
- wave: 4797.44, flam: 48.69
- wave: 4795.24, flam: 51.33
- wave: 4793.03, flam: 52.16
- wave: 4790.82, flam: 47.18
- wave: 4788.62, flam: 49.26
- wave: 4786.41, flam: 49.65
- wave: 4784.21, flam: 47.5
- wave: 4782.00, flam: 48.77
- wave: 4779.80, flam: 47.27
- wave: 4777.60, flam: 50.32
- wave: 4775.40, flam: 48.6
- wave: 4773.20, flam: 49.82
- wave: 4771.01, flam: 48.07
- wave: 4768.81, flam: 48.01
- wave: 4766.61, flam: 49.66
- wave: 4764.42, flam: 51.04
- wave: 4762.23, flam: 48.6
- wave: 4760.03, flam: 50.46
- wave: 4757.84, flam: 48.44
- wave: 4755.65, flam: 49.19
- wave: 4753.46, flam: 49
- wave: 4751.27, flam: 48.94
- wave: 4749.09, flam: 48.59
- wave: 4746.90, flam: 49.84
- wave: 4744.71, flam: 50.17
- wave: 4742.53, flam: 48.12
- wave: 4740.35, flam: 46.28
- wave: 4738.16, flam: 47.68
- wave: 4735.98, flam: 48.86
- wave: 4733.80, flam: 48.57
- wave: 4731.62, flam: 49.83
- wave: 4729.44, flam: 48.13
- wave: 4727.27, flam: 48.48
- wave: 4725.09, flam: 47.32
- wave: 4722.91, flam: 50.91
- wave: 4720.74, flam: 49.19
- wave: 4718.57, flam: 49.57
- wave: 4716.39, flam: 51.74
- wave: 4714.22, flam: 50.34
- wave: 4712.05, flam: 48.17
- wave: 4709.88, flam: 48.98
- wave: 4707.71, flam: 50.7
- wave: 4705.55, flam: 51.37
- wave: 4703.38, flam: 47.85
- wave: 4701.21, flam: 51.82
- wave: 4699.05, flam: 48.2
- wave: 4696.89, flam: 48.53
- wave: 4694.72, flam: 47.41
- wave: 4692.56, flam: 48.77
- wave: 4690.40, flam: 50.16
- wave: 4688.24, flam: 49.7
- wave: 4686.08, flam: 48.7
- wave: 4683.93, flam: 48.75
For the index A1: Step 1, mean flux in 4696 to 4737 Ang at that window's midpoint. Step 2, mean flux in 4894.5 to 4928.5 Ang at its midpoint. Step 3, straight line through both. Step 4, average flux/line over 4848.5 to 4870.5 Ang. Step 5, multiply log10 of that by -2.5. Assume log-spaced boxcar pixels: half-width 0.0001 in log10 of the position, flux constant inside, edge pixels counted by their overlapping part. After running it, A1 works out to 0.122 mag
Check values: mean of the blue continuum 49.4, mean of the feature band 42.3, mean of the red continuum 46.6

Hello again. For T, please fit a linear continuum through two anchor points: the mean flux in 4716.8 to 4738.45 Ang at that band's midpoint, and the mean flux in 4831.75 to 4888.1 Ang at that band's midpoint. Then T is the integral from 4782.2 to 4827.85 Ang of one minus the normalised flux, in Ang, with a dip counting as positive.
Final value -1.7 Ang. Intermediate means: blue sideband 49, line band 48.8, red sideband 45.6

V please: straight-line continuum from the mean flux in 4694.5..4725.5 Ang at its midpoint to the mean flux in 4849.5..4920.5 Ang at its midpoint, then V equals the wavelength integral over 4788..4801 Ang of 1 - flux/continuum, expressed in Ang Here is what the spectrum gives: -0.6 Ang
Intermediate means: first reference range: 49.6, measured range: 49.8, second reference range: 45.4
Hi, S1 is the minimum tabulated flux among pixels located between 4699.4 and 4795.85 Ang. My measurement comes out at 46.28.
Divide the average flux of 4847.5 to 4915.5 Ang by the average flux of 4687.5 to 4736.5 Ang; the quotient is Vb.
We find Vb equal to 0.9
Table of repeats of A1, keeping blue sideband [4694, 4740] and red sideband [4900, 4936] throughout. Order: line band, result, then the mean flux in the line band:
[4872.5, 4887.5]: 0.02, 46.4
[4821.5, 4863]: 0.01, 46.9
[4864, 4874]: 0.13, 41.8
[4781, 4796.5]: -0.03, 49.4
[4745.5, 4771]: -0.01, 49.2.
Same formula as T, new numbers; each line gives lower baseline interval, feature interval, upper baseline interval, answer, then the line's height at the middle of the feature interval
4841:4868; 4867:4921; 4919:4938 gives -2.0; 45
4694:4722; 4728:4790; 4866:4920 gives -0.2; 48.8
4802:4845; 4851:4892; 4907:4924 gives 2.7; 47.3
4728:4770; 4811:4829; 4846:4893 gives -0.6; 46.5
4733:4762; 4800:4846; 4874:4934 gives -0.6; 47.8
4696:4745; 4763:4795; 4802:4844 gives -0.3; 48.7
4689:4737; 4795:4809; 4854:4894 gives -0.8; 46.4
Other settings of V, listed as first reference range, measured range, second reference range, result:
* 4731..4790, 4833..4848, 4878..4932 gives -0.40 Ang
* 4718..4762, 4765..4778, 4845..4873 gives -0.46 Ang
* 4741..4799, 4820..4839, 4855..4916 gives -0.42 Ang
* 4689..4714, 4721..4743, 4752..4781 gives 0.34 Ang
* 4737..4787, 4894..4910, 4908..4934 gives -0.30 Ang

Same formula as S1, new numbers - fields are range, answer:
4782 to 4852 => 46.24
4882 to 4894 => 44.68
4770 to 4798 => 47.18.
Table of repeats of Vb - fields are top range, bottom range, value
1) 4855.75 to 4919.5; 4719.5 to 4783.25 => 0.93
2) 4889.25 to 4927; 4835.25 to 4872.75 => 1.04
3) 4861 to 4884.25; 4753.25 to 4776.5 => 0.87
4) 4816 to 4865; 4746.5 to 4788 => 0.95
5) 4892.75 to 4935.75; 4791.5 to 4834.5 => 0.96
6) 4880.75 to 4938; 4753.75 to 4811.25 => 0.95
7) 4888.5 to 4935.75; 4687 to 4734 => 0.95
